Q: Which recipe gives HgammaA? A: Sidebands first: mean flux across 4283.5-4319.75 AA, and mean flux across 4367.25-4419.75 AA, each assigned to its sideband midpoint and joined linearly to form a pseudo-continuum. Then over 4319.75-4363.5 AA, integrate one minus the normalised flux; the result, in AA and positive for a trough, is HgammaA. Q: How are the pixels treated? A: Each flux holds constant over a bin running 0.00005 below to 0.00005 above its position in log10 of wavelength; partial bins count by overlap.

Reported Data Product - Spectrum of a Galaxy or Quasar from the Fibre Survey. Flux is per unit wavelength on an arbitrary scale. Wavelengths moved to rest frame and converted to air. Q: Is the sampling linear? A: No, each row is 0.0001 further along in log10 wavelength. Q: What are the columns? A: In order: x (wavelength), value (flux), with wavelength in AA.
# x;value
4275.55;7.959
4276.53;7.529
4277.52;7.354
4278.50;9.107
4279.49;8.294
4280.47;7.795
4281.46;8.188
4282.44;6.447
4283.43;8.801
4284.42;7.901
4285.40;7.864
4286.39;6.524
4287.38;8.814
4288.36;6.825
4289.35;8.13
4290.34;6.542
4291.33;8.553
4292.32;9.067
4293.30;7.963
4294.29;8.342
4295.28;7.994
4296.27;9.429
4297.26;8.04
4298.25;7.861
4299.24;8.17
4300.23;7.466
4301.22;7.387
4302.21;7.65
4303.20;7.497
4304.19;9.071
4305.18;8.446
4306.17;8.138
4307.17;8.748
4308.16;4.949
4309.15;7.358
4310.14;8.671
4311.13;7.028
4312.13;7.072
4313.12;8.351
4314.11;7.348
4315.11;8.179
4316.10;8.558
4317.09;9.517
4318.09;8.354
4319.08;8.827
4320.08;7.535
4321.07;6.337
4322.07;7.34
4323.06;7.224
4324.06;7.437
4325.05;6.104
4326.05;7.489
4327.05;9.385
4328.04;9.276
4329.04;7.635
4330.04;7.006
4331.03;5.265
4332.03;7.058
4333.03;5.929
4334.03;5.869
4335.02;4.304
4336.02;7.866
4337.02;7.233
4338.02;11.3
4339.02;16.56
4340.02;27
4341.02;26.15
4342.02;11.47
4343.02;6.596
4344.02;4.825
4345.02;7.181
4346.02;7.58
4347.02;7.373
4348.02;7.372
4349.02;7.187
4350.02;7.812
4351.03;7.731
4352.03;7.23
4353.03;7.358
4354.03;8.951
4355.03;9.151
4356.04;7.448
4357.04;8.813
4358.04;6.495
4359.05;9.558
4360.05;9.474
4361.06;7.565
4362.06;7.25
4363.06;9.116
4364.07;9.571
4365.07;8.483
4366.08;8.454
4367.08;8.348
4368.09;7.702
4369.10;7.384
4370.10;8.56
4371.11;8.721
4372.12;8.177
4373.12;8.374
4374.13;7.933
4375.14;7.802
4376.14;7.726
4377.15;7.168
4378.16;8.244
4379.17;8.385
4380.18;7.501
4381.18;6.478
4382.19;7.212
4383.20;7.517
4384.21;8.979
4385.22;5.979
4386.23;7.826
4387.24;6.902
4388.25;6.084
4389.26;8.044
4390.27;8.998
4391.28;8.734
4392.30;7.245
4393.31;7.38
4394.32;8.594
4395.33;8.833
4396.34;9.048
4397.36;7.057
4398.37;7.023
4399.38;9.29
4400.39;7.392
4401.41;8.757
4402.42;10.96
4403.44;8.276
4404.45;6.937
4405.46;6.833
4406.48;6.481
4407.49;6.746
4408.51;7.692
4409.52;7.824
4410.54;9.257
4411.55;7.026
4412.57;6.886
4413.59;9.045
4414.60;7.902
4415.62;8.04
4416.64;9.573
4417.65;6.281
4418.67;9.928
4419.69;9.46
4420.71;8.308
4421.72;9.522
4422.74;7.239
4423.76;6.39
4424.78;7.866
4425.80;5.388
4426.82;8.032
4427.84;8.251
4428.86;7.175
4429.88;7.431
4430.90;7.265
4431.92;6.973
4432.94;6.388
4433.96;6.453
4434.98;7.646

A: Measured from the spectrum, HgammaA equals -3.9 AA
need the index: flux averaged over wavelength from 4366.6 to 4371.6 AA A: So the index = 8.13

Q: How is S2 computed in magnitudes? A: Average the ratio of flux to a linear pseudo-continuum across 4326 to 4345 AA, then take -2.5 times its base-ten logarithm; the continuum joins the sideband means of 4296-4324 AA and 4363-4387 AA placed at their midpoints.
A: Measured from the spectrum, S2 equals -0.245 mag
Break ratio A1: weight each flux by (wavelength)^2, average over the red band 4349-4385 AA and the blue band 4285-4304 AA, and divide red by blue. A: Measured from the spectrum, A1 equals 1.05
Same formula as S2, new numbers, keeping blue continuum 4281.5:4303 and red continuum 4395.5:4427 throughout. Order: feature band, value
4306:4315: 0.05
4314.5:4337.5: 0.08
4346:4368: -0.02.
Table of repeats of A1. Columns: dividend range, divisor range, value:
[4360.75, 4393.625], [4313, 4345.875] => 0.90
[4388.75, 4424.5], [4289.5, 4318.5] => 1.06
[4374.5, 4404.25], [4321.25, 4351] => 0.91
